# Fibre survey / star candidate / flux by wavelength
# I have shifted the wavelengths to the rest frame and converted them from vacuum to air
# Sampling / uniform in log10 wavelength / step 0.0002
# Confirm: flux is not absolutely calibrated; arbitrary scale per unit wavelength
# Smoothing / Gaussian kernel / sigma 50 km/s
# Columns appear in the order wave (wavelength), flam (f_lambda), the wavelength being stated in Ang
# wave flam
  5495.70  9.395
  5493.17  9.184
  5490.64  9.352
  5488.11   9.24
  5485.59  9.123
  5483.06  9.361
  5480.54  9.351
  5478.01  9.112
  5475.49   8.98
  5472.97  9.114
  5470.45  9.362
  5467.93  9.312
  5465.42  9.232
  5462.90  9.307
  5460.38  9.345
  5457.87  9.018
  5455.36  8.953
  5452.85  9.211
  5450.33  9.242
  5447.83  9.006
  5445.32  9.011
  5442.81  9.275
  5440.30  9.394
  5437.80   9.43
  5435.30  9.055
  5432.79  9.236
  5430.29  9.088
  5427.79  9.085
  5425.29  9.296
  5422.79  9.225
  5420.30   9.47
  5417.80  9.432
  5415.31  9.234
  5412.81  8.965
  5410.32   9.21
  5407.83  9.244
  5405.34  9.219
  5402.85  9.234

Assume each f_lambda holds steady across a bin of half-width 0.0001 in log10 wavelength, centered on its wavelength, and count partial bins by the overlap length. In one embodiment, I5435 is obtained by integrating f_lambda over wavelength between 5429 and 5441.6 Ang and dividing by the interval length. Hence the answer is 9.24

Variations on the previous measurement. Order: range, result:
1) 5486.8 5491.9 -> 9.3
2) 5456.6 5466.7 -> 9.23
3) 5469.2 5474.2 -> 9.24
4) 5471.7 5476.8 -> 9.05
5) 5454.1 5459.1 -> 8.99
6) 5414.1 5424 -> 9.35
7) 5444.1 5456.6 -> 9.08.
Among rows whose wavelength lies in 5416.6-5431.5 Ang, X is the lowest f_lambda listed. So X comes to 9.085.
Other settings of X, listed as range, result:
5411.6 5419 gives 8.965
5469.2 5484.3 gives 8.98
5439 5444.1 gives 9.275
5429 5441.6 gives 9.055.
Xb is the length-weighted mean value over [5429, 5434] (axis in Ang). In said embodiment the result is 9.16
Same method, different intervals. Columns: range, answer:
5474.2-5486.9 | 9.19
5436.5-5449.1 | 9.23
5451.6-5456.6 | 9.09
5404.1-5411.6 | 9.23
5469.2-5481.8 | 9.18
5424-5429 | 9.19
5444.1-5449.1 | 9.02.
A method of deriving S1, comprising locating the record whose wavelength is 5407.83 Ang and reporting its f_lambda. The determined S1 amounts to 9.244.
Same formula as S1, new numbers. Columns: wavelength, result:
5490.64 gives 9.352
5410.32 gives 9.21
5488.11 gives 9.24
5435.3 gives 9.055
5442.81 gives 9.275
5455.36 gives 8.953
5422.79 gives 9.225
